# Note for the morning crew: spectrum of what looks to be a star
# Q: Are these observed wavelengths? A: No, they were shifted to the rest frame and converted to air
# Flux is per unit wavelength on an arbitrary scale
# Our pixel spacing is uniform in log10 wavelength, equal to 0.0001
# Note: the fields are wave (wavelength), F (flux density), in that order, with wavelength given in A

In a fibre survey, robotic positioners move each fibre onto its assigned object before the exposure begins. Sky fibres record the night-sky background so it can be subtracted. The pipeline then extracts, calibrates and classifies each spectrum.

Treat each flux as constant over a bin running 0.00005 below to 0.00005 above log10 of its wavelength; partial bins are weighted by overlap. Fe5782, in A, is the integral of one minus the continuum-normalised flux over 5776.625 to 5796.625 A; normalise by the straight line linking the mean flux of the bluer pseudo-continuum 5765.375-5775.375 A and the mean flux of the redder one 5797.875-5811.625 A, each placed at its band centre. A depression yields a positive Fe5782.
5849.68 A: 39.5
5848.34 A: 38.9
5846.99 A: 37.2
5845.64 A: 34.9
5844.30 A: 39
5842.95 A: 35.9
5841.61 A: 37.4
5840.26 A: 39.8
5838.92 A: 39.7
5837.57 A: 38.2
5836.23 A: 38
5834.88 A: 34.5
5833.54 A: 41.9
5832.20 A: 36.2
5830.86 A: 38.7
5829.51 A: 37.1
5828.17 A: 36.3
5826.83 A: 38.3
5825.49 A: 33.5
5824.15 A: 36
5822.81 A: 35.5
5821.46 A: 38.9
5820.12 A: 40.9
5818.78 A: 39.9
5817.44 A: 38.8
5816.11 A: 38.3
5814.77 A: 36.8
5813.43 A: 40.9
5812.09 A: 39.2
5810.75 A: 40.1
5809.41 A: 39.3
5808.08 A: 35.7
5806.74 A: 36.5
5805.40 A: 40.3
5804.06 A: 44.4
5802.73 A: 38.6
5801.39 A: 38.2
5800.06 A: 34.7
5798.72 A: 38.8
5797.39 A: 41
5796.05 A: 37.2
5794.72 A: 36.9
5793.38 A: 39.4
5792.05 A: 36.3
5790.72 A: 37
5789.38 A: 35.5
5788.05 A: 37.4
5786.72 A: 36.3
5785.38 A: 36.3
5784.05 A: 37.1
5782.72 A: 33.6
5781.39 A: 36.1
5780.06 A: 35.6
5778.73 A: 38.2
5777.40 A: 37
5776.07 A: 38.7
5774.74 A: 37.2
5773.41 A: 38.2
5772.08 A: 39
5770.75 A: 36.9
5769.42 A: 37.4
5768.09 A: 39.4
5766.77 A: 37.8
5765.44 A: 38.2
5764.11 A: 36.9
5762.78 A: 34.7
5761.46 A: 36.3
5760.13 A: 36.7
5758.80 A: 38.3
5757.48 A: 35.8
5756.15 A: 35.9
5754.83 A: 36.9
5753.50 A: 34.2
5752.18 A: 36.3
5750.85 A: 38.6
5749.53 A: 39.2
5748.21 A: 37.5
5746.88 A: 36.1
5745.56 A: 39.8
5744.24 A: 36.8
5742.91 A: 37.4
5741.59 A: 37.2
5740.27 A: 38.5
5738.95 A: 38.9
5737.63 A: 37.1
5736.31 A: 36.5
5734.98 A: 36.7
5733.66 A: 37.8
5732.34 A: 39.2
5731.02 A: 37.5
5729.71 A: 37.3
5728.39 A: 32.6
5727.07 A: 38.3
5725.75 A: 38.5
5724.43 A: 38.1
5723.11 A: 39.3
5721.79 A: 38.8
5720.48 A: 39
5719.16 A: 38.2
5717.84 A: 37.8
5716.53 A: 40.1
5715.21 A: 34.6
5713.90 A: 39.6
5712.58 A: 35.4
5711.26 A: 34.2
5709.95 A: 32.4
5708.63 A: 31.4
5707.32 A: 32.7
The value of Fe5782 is 0.9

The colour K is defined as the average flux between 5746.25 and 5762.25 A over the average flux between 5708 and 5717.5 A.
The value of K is 1.04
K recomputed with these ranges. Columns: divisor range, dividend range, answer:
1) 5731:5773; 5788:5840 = 1.02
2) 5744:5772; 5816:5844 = 1.02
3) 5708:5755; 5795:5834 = 1.03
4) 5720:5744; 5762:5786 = 0.99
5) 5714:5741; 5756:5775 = 0.99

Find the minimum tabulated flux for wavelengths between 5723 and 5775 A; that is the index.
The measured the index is 32.6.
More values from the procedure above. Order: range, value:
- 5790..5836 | 33.5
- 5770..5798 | 33.6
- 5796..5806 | 34.7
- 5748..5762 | 34.2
